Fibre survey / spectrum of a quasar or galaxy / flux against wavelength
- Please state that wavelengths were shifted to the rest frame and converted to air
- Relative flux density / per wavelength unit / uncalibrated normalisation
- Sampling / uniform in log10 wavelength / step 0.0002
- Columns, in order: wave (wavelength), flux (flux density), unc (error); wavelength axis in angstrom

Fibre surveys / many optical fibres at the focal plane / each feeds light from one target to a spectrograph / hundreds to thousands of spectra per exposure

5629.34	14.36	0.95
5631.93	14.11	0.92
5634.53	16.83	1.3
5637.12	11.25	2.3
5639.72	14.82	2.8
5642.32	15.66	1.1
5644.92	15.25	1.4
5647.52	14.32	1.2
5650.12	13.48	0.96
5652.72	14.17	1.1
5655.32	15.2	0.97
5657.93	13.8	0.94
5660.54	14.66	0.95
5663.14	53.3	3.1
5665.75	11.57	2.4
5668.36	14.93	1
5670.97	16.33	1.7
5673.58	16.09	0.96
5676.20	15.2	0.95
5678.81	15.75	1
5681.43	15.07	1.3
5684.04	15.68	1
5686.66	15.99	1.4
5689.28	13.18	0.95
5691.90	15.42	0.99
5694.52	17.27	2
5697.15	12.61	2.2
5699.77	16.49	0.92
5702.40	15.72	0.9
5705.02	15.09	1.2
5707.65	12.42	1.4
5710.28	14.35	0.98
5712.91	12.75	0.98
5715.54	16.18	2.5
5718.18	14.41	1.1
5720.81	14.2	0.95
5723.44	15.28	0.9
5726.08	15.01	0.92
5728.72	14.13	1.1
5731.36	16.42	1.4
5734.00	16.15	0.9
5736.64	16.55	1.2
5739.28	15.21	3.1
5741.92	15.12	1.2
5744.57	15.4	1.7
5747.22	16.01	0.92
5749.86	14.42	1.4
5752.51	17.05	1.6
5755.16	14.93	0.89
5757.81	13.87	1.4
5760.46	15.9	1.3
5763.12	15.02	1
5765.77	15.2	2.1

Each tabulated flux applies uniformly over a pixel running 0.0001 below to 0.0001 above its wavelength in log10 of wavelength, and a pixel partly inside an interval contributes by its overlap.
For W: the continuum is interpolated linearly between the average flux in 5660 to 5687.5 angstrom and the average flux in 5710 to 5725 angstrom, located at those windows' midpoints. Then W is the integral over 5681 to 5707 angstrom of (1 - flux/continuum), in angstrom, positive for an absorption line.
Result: 2.5 angstrom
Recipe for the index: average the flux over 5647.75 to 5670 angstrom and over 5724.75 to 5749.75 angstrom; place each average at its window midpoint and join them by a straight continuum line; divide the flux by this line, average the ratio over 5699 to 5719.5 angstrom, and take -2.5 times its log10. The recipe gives 0.139 mag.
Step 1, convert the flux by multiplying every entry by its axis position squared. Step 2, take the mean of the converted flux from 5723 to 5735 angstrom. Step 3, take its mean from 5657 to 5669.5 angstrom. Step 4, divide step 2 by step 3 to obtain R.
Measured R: 0.7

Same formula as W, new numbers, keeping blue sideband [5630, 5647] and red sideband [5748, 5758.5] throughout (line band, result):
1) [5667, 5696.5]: -1.2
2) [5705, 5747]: 0.3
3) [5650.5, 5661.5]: 0.3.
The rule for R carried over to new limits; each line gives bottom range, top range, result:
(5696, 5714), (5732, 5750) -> 1.11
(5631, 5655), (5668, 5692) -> 1.08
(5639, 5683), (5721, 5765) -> 0.93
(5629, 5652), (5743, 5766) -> 1.10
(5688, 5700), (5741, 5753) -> 1.06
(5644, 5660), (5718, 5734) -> 1.08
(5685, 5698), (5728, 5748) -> 1.06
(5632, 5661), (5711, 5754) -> 1.09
